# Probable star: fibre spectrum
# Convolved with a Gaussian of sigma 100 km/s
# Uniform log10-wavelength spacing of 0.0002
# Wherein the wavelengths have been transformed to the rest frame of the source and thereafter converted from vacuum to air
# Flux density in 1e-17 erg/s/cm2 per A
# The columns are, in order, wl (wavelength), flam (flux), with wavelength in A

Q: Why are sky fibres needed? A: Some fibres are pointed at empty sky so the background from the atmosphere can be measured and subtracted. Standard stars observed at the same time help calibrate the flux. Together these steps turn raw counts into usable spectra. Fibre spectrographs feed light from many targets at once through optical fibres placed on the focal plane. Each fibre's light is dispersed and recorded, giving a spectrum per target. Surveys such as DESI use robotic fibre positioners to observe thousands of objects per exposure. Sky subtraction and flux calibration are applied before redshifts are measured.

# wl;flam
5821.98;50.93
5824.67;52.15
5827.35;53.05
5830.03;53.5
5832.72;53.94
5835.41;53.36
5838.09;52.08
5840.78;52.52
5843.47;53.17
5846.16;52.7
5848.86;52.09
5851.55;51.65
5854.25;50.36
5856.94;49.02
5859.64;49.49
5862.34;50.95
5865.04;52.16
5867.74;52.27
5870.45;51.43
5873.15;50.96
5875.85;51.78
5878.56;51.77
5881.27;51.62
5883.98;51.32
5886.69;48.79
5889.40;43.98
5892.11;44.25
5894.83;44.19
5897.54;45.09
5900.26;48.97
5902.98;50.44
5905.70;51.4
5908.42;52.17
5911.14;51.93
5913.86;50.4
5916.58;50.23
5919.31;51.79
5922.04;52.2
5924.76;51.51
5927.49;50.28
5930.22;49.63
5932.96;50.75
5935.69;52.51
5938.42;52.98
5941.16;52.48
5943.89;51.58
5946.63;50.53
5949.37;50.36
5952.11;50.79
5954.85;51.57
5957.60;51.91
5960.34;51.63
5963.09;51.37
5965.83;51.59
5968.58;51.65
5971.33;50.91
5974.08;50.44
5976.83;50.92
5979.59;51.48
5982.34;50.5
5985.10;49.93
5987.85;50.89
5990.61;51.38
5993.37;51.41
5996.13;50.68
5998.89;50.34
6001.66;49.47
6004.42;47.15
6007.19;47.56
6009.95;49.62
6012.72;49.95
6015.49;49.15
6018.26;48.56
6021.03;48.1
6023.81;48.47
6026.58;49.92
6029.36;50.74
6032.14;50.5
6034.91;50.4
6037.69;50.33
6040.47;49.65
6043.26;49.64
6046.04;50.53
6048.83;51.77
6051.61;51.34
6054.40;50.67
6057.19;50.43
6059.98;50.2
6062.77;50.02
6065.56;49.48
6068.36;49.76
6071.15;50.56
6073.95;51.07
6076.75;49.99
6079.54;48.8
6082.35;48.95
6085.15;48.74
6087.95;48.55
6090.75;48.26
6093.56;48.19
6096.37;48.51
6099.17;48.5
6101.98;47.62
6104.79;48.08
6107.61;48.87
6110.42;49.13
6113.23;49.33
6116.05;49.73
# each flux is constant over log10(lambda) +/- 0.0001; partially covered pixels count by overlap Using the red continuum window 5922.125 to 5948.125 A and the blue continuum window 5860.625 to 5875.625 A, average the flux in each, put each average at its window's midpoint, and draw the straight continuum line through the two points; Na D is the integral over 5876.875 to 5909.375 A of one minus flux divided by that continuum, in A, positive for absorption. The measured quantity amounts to 1.79 A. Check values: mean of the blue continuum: 51.5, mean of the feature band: 48.6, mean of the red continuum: 51.4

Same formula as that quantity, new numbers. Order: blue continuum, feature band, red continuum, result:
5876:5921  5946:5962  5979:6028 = -0.5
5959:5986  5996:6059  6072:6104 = 0.3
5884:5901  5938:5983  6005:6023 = -3.5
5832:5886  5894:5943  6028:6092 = 0.6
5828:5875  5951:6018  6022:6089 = 0.3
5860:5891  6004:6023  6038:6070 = 0.6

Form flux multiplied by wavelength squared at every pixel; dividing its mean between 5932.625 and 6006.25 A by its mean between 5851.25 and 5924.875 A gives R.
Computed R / 1.05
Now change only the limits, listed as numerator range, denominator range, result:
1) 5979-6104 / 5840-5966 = 1.03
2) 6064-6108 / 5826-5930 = 1.04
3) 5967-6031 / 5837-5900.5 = 1.04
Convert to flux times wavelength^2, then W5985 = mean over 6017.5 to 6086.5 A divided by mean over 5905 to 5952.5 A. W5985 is 1.01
